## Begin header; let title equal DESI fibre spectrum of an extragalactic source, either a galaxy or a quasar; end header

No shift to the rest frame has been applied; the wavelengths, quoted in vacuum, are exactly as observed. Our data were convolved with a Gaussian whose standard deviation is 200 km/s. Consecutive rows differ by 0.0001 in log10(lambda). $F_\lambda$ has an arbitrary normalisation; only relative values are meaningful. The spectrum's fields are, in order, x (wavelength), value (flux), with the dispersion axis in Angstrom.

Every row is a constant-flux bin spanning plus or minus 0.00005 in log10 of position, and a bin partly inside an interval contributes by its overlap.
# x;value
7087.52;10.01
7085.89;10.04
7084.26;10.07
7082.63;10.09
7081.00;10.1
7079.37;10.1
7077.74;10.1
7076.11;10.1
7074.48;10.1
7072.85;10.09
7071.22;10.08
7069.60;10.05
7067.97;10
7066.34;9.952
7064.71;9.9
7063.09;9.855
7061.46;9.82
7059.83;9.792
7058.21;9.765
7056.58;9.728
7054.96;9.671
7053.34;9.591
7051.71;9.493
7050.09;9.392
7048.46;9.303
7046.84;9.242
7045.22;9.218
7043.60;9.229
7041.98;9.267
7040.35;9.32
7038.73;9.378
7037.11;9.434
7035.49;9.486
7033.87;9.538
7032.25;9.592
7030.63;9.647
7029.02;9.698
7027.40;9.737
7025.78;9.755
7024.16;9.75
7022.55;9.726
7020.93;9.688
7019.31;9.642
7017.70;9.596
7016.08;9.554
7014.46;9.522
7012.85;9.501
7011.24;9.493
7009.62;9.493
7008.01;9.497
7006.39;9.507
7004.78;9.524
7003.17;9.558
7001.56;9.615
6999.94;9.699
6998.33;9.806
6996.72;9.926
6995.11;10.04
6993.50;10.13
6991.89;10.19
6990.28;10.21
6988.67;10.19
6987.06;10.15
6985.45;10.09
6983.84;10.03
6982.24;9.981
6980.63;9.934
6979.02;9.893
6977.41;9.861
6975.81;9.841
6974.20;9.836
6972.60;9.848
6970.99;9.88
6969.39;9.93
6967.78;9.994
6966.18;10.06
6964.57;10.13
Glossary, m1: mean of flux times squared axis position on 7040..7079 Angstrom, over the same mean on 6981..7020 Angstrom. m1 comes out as 1.01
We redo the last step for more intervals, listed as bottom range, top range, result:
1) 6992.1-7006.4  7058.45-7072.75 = 1.03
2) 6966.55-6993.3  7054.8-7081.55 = 1.02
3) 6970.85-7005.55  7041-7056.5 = 0.96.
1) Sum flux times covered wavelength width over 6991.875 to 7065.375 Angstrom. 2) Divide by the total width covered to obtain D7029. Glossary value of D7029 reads 9.61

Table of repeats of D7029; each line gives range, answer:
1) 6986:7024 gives 9.75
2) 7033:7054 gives 9.37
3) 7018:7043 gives 9.58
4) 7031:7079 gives 9.67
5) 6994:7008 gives 9.7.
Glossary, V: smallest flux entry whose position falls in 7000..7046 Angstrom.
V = 9.218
